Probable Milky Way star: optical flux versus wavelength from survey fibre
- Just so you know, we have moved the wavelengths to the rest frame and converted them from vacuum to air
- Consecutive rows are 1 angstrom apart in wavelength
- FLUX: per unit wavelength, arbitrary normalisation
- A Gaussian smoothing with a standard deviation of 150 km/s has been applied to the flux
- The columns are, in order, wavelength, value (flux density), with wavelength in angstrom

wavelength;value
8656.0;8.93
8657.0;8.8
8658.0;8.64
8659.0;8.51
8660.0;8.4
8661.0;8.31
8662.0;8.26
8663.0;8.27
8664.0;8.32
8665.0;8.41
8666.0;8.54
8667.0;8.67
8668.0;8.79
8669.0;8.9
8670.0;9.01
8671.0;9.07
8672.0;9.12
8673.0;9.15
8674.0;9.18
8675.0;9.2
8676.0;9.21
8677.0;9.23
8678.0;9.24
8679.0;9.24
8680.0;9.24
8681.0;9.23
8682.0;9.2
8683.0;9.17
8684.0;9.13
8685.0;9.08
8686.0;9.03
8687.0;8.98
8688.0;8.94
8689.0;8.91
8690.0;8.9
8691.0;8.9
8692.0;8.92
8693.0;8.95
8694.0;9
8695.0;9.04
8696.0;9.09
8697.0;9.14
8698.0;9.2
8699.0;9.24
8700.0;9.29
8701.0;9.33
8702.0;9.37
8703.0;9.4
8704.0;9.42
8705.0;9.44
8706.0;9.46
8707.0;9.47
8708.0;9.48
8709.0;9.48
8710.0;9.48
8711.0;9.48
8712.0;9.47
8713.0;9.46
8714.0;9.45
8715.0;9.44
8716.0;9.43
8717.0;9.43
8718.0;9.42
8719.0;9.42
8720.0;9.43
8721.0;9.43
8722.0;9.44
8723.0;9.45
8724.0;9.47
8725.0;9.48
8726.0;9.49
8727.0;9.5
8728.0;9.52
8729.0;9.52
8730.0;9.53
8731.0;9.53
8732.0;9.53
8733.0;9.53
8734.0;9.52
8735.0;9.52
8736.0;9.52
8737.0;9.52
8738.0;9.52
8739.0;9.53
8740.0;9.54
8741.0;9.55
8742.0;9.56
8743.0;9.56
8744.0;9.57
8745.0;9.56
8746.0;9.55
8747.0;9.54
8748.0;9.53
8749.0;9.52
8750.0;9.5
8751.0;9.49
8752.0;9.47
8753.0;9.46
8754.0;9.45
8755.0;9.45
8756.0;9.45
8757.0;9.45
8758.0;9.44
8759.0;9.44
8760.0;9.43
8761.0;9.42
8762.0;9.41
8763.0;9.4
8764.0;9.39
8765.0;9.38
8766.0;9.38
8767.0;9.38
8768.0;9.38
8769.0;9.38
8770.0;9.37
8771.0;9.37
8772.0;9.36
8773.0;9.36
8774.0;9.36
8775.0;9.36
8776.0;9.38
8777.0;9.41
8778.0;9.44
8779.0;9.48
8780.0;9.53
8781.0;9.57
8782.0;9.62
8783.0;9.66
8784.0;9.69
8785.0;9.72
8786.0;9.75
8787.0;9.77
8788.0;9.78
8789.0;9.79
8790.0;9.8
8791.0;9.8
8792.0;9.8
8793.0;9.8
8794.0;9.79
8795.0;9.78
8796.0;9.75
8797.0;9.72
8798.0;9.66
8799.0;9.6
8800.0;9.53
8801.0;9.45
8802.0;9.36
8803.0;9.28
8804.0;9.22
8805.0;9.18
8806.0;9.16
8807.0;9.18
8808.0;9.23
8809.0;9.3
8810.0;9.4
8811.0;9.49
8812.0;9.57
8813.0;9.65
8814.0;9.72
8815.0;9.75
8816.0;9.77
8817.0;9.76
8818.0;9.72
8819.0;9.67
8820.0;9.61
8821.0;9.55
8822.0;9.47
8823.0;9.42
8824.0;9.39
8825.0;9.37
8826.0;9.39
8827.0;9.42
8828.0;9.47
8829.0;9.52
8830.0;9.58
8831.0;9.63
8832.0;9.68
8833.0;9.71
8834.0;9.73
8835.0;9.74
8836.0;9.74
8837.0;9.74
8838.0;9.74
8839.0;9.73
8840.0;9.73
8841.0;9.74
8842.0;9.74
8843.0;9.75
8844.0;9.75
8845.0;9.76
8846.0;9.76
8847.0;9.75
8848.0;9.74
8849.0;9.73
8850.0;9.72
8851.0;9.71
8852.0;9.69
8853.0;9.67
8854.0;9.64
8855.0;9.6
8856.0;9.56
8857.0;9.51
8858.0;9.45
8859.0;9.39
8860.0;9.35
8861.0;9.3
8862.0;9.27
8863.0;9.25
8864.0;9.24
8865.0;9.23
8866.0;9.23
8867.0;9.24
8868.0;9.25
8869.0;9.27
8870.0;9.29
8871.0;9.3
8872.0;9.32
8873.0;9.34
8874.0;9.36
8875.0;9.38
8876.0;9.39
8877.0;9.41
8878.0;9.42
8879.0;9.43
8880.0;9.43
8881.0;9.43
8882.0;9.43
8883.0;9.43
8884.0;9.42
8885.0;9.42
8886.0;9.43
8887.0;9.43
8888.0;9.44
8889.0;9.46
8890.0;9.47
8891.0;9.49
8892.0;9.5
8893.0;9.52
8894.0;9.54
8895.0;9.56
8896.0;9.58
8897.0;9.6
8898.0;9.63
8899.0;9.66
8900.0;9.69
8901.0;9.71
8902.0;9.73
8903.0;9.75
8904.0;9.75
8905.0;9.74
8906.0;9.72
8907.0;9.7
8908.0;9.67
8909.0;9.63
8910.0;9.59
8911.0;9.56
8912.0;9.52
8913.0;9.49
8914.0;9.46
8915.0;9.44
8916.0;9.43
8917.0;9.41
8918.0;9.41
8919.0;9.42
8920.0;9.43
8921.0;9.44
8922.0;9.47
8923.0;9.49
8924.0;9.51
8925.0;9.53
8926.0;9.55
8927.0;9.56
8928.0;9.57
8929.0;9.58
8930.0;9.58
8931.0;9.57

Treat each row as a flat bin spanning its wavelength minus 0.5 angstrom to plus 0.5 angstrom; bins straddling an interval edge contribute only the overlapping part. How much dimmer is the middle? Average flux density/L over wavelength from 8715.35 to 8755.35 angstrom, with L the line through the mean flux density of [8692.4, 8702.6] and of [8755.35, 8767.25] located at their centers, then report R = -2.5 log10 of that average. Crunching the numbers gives -0.02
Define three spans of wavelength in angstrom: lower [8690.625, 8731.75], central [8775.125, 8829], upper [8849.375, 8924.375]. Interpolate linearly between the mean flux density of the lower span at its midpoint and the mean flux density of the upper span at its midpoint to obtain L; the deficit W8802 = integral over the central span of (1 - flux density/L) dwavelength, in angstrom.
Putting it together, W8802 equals -0.7 angstrom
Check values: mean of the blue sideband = 9.37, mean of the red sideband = 9.48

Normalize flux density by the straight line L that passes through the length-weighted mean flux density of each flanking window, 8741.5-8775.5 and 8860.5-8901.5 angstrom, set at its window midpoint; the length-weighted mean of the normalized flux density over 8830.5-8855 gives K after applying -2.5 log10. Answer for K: -0.03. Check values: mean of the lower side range 9.44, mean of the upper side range 9.42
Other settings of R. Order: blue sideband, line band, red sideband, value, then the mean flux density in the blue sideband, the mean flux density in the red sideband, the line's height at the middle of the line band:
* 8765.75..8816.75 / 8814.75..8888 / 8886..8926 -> 0.002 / 9.53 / 9.55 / 9.54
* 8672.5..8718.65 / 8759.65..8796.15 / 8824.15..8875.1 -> -0.017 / 9.24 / 9.53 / 9.4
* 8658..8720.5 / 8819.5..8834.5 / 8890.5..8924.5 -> -0.016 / 9.1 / 9.57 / 9.39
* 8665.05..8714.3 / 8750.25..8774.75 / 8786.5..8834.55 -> -0.001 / 9.16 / 9.57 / 9.41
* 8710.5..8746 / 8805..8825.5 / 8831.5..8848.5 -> 0.021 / 9.5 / 9.74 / 9.68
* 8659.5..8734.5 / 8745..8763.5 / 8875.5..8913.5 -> -0.021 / 9.18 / 9.55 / 9.29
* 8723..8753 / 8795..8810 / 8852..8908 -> 0.010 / 9.52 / 9.47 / 9.5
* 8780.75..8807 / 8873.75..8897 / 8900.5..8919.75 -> 0.015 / 9.61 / 9.58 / 9.59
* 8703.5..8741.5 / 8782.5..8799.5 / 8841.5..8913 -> -0.028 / 9.48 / 9.52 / 9.5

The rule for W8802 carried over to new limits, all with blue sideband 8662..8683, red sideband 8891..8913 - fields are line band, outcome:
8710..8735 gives -1.0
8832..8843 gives -0.3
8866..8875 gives 0.2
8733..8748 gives -0.6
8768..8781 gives -0.2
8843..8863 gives -0.2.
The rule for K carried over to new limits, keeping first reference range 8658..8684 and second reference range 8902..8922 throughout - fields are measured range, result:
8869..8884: 0.01 mag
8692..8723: -0.04 mag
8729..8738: -0.06 mag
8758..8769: -0.03 mag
